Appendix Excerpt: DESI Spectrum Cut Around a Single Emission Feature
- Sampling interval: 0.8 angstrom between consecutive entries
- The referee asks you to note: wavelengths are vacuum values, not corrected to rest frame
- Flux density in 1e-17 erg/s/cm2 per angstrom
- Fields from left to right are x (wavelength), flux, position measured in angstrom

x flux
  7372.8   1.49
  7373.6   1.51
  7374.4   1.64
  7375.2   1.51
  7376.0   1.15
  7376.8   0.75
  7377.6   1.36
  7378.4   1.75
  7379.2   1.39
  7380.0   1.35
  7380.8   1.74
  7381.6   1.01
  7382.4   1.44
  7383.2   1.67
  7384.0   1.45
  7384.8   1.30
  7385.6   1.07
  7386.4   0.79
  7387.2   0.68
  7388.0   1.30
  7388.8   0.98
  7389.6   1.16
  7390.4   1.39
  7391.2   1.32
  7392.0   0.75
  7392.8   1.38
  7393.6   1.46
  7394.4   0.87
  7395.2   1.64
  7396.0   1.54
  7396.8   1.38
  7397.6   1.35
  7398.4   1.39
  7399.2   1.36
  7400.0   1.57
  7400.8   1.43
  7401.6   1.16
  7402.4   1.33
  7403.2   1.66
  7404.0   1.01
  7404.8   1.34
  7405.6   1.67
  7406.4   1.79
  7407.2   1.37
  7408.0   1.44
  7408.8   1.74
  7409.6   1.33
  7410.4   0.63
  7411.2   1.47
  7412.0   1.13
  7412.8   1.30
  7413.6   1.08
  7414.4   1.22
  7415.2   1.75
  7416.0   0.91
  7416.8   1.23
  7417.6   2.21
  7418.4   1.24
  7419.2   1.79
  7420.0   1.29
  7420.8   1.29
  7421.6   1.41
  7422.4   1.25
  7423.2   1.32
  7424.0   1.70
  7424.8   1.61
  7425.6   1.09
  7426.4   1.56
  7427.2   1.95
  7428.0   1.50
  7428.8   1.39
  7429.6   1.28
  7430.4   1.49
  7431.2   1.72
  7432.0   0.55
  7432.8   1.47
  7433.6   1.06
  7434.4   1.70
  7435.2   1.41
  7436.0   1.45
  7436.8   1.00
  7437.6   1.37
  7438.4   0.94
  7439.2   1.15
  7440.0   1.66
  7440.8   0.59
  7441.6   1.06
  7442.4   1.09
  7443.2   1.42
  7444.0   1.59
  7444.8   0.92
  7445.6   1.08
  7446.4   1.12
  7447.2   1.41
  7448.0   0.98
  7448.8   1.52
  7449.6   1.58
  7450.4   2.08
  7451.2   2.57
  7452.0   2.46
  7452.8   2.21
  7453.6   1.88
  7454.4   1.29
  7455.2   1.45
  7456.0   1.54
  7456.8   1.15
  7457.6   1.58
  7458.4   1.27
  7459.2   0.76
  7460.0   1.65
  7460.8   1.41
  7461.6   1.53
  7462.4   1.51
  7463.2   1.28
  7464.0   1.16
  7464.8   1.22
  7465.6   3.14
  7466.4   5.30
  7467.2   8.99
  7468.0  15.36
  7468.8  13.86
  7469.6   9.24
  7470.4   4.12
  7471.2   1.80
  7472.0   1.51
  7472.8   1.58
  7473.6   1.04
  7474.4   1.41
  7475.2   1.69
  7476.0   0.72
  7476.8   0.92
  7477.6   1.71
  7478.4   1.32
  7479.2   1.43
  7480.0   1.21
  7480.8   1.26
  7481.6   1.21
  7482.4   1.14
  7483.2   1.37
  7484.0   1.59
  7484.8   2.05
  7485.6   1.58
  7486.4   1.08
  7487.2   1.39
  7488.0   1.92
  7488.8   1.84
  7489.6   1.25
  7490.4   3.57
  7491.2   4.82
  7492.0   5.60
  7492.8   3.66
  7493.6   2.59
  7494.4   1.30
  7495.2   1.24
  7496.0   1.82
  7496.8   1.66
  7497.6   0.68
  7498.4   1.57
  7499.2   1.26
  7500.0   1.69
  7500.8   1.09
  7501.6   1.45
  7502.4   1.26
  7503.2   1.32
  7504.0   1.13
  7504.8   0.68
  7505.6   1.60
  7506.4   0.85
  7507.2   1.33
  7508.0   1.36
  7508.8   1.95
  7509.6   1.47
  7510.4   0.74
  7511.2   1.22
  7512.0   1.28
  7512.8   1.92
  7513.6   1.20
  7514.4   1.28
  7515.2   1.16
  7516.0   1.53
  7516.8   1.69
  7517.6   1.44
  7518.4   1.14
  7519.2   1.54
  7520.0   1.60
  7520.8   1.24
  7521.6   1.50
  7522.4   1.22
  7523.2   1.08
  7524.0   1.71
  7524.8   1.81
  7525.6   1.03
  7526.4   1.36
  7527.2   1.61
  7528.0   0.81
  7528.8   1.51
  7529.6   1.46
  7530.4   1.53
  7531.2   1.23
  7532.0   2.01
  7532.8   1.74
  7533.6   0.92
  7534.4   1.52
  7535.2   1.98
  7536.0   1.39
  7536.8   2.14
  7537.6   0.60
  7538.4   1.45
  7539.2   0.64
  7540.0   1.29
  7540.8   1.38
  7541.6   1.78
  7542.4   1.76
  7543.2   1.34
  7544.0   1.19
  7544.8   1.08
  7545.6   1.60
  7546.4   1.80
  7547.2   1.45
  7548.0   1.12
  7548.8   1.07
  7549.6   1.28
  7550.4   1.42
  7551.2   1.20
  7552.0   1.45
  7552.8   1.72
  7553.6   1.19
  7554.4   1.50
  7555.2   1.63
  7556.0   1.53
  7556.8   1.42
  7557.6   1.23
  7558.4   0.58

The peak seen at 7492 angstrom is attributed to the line [N II] 6583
